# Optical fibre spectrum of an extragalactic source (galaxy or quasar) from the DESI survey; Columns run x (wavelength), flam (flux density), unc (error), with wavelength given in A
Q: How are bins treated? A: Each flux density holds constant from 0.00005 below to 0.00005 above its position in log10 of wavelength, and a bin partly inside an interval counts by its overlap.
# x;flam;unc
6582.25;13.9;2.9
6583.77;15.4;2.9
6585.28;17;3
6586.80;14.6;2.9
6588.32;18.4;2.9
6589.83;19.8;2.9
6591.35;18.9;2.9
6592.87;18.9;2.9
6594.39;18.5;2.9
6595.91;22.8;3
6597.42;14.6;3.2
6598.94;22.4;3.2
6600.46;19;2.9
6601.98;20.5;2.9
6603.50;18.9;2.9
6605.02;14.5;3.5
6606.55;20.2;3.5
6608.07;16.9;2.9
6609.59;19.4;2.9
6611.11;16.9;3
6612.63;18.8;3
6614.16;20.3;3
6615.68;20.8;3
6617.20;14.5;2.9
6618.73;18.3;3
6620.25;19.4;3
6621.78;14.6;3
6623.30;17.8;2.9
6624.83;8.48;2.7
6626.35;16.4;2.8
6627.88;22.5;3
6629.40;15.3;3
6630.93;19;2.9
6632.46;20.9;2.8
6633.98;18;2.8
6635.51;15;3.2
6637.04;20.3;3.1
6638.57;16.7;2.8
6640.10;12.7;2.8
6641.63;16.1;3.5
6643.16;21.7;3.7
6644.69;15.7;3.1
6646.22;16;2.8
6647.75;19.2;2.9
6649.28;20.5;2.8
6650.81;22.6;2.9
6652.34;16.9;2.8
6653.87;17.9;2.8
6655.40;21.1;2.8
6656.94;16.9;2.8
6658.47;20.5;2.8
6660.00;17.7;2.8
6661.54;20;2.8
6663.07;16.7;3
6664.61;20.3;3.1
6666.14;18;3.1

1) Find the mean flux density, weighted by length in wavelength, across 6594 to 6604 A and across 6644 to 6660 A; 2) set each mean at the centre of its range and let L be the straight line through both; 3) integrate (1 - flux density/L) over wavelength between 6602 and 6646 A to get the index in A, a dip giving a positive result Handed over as 3.77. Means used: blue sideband 19.6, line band 17.5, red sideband 18.7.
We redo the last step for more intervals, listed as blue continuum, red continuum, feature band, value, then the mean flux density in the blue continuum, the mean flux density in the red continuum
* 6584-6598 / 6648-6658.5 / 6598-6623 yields 0.1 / 18.1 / 19.4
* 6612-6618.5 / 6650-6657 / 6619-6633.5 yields 1.2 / 18.6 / 19.3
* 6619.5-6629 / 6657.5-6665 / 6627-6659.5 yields -1.1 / 16.5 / 18.9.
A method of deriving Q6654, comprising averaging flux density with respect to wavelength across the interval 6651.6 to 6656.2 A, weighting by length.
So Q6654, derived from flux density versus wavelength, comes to 18.6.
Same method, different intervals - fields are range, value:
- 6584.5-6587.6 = 15.8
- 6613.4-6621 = 18.7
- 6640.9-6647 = 17.4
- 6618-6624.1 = 17.5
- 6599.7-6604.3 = 19.4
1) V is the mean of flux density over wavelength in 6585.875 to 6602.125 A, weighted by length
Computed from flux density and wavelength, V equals 18.9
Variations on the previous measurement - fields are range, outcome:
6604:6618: 18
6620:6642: 16.8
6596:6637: 17.9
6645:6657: 18.9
